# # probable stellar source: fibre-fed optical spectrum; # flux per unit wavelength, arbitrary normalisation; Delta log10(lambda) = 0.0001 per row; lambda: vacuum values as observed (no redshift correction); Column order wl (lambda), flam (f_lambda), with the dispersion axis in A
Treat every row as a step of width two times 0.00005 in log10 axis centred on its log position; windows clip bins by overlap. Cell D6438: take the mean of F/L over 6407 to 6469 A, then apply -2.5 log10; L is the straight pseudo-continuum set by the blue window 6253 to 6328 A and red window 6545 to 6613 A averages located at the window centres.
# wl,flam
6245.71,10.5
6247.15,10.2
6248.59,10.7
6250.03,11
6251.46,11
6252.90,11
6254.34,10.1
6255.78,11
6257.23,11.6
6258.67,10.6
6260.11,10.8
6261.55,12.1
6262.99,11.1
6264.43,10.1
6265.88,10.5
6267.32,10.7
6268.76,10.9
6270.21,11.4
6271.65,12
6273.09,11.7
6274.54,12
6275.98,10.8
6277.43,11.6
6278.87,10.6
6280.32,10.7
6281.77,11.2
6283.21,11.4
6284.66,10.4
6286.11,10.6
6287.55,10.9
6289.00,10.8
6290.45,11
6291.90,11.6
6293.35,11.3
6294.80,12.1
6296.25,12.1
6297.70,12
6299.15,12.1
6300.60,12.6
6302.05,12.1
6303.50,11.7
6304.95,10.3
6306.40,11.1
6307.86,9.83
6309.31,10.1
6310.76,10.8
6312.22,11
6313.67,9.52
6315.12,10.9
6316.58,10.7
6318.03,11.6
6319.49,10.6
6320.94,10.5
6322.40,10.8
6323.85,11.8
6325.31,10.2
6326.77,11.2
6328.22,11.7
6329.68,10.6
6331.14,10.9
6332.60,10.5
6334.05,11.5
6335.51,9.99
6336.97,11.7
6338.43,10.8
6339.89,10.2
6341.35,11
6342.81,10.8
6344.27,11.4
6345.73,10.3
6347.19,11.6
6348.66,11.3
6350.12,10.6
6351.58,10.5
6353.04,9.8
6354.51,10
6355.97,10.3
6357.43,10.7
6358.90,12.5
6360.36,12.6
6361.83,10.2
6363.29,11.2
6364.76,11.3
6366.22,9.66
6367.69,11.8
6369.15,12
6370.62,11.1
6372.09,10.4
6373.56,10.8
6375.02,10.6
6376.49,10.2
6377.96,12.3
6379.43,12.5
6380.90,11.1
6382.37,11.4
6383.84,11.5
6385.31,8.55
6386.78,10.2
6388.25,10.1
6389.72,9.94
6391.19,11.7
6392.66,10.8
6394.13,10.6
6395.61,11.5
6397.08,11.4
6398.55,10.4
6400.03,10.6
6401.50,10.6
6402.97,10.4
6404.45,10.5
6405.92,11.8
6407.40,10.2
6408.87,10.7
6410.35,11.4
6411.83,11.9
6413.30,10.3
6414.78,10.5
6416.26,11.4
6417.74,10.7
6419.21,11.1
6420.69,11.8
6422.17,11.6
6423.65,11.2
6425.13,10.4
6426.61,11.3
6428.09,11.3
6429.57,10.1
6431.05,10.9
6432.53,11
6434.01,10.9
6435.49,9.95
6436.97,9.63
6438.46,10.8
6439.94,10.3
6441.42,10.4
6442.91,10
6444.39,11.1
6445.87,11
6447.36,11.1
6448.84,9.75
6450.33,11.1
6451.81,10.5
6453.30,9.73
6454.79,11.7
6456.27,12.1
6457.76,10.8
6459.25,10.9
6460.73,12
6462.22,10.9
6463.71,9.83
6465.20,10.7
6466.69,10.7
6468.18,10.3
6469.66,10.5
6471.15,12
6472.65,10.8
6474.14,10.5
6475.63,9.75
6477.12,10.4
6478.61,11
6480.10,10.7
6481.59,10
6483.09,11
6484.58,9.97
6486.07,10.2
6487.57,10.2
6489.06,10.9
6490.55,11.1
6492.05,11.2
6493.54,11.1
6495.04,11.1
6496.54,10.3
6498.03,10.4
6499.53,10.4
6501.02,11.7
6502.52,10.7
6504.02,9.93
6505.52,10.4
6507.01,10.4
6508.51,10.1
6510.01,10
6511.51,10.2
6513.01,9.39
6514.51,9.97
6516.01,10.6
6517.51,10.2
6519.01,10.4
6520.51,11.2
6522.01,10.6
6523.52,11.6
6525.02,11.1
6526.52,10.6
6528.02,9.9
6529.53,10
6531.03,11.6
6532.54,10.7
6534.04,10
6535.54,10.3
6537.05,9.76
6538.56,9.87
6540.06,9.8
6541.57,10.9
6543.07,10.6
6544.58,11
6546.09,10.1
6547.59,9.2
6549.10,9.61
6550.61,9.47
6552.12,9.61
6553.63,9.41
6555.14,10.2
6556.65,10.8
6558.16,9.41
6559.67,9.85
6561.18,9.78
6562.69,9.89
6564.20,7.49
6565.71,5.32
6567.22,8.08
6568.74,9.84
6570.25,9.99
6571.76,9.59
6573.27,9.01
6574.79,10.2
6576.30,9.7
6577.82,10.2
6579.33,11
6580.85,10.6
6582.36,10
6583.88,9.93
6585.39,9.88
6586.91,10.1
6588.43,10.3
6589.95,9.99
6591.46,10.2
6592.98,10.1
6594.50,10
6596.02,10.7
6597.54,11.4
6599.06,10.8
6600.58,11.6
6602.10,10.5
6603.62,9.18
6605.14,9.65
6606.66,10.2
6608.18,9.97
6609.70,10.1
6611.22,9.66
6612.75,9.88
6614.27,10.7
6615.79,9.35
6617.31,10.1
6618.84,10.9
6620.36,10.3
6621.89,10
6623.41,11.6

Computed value -0.04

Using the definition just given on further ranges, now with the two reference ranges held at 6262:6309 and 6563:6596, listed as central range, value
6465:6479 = -0.05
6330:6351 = 0.00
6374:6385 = -0.05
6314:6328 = 0.01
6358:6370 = -0.06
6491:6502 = -0.08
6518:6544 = -0.07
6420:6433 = -0.06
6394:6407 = -0.03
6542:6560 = -0.02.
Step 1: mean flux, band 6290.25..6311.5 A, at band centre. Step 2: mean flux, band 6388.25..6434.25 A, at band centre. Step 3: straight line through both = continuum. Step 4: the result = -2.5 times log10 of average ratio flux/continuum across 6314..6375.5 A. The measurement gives 0.03 mag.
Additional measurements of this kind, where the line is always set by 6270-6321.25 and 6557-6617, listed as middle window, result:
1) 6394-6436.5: -0.028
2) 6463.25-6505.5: -0.032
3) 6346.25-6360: 0.005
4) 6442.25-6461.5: -0.046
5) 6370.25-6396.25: -0.007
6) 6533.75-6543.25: -0.009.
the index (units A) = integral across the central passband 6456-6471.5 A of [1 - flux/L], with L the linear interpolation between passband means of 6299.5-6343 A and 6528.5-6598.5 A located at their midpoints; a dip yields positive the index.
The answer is -0.9 A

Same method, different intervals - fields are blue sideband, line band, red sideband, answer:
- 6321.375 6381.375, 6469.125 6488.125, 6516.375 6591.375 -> -0.35 A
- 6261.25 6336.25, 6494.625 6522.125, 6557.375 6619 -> -0.55 A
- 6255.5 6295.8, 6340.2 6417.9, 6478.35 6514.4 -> -0.44 A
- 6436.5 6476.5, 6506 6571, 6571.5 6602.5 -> 2.92 A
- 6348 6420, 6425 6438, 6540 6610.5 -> 0.03 A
